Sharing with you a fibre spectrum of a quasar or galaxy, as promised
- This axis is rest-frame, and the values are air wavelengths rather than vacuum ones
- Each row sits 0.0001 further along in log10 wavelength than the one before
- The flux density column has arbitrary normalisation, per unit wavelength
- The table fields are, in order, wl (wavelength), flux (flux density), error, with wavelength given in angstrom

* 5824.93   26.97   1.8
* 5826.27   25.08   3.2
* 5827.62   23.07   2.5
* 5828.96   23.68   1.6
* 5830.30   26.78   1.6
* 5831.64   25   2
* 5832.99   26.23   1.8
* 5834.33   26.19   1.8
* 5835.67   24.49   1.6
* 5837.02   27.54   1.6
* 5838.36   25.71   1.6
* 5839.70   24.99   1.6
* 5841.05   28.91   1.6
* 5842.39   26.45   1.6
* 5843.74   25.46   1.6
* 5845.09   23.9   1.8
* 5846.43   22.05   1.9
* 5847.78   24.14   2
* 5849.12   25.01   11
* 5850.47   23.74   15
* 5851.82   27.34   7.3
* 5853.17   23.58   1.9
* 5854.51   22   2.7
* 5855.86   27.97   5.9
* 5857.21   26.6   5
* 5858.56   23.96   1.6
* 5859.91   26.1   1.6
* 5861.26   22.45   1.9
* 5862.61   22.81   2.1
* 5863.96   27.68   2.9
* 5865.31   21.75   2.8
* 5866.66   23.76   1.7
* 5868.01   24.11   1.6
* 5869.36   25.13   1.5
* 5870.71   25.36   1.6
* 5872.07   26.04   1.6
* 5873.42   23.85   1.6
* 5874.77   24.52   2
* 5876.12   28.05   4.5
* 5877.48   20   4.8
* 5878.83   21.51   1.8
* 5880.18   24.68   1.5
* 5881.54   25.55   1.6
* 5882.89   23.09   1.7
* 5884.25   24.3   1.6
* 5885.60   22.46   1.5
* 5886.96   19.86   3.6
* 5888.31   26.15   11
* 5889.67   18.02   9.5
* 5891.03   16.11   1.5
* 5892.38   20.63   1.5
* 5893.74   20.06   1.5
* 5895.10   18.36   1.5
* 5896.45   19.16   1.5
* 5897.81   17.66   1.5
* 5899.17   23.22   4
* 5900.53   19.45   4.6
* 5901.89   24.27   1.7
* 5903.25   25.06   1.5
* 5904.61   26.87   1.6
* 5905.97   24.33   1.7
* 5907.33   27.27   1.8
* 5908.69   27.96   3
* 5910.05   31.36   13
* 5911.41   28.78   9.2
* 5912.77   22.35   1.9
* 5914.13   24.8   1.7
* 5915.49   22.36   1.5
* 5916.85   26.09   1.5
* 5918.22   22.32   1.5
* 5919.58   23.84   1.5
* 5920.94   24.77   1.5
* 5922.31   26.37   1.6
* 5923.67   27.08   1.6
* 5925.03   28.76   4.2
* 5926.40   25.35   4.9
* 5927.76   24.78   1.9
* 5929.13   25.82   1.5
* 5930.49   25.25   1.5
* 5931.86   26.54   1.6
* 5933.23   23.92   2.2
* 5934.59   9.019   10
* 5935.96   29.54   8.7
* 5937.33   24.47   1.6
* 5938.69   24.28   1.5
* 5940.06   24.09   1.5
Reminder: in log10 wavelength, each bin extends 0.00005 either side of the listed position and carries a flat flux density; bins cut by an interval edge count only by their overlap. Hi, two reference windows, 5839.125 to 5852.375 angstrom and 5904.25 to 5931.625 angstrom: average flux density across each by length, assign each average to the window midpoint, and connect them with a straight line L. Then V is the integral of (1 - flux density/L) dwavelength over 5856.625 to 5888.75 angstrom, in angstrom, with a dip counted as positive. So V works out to 1.6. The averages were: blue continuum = 25.2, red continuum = 25.8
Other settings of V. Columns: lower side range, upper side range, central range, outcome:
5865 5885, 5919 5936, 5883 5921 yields 1.9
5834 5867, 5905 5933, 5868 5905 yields 4.1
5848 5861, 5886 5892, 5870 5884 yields -1.5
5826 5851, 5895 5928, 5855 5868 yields 0.2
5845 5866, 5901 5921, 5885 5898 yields 2.7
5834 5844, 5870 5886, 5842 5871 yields 0.8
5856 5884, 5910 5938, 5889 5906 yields 2.6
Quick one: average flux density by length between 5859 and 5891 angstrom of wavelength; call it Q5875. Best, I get 23.6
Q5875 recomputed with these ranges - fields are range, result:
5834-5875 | 24.9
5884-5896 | 20.5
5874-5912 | 23.2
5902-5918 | 25.9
